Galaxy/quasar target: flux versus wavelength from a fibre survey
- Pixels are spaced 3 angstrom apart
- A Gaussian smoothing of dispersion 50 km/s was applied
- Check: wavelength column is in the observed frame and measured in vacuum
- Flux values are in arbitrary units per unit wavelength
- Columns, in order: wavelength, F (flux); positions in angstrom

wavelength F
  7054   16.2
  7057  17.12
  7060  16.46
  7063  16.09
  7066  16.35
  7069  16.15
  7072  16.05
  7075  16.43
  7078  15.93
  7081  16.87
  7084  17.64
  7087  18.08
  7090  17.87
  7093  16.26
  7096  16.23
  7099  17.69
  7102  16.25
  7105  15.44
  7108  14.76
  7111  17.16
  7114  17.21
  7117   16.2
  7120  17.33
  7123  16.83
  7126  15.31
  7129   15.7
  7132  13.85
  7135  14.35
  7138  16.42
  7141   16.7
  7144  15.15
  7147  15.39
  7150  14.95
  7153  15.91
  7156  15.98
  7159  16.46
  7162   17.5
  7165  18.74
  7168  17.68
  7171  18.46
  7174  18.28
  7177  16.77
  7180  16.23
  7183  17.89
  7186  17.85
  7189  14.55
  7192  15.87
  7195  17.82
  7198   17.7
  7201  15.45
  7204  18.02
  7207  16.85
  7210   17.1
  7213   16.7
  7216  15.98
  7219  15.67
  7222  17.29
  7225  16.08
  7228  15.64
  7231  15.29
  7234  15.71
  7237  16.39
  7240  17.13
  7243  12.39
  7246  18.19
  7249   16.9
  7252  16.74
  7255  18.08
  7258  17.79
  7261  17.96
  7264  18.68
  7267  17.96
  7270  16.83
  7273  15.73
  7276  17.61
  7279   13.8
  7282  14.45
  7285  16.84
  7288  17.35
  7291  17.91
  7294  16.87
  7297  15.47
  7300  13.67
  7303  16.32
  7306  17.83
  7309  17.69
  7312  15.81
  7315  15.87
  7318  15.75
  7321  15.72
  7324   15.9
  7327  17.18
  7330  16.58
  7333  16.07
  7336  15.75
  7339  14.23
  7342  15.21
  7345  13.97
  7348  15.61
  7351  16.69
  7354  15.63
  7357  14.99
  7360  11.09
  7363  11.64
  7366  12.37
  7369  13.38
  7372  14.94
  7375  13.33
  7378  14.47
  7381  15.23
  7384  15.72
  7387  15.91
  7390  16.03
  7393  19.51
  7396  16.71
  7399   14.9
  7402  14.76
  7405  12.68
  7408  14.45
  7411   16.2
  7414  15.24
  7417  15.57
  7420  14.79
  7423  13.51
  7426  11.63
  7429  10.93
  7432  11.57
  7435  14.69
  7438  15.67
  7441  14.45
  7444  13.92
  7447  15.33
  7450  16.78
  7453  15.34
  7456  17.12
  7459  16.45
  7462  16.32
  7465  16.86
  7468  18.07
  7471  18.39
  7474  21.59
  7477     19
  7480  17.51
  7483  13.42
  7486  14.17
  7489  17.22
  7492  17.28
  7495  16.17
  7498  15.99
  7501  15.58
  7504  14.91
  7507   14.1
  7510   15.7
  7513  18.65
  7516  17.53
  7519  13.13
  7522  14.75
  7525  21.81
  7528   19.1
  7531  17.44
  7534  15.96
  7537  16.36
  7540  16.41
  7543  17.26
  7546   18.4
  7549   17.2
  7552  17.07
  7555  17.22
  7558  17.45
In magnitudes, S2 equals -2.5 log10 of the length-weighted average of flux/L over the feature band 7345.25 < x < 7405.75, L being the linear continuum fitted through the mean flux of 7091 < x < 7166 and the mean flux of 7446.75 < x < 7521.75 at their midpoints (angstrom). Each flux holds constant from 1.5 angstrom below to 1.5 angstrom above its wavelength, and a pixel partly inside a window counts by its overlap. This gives 0.11 mag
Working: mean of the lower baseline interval 16.1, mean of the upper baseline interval 16.5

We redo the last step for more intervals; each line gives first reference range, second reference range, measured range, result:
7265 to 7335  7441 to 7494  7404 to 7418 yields 0.116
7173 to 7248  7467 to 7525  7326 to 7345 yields 0.060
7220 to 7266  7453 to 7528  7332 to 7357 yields 0.092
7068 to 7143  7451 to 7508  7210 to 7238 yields 0.020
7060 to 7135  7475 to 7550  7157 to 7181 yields -0.070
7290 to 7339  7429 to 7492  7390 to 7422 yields 0.045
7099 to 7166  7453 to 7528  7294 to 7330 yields 0.018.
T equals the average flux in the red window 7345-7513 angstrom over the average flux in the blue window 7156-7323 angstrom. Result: 0.9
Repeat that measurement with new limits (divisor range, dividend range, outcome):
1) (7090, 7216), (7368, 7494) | 0.94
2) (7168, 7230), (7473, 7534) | 0.99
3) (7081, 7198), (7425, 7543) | 0.97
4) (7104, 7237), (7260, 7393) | 0.95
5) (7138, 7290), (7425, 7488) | 0.94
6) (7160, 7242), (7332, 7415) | 0.88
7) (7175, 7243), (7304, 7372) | 0.92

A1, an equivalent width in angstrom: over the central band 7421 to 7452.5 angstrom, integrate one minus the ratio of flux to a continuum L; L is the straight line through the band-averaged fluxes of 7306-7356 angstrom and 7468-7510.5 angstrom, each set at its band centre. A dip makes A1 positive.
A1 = 4.71 angstrom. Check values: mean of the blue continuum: 15.9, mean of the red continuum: 16.6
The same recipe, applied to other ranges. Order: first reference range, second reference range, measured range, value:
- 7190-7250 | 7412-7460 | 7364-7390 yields 1.0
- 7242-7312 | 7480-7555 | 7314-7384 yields 7.4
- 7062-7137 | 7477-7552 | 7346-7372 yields 3.9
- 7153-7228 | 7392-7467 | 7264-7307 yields -0.6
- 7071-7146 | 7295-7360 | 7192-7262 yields -2.8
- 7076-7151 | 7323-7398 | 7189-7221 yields -1.6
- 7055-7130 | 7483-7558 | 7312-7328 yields 0.5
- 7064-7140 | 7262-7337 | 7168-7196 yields -1.3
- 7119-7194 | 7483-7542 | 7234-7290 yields -1.0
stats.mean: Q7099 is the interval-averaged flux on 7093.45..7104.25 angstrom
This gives 16.6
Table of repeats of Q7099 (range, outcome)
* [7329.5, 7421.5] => 14.9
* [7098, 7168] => 16.2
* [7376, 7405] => 15.7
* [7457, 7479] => 18.1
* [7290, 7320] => 16.3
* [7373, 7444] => 14.7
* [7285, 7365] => 15.6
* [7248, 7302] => 16.7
